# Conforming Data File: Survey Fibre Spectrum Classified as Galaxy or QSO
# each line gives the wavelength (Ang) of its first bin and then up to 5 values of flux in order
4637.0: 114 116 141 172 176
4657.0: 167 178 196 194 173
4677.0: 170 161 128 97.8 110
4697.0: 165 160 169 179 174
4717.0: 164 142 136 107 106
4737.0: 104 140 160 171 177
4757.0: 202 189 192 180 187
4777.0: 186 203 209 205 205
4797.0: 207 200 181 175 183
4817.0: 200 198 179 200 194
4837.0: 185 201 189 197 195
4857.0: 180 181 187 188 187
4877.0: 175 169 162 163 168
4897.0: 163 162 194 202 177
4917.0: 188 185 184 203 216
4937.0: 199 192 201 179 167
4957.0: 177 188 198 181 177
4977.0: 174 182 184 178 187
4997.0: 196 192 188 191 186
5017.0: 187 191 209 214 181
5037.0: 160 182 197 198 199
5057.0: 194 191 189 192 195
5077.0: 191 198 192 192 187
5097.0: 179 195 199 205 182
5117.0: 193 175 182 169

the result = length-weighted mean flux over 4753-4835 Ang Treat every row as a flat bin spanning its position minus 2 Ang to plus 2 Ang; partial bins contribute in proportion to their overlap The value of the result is 193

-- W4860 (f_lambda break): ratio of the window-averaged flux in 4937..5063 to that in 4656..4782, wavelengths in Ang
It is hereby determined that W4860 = 1.17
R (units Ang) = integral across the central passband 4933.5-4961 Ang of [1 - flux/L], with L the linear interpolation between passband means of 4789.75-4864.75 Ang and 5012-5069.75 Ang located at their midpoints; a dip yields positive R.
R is 0.6 Ang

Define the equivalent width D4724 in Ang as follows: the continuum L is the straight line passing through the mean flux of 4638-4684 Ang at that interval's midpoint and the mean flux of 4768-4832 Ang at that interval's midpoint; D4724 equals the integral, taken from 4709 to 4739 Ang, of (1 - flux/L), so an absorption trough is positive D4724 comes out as 7.0 Ang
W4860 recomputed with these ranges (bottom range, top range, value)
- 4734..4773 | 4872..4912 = 1.04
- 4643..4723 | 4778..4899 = 1.17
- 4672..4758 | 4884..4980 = 1.23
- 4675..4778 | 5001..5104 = 1.23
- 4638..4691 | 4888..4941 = 1.17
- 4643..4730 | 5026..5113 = 1.22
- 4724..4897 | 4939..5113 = 1.06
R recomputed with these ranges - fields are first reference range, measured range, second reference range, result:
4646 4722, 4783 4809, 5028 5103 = -4.4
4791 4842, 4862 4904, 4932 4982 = 3.7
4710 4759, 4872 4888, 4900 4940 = 0.9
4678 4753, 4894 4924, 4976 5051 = -1.4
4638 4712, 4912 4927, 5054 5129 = -0.6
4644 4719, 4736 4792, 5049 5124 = -4.2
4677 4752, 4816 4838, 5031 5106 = -4.7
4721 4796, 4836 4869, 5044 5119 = -2.4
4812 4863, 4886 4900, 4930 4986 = 1.8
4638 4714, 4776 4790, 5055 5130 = -2.9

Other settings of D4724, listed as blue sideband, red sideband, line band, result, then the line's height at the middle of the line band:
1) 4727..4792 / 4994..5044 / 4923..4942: -1.6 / 183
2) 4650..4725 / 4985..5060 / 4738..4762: -0.5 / 166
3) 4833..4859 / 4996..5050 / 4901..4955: 0.2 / 191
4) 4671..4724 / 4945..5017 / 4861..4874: -1.1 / 172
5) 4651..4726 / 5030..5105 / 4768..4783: -2.0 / 167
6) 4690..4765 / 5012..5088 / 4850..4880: -2.6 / 170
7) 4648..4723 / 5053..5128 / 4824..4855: -3.6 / 173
